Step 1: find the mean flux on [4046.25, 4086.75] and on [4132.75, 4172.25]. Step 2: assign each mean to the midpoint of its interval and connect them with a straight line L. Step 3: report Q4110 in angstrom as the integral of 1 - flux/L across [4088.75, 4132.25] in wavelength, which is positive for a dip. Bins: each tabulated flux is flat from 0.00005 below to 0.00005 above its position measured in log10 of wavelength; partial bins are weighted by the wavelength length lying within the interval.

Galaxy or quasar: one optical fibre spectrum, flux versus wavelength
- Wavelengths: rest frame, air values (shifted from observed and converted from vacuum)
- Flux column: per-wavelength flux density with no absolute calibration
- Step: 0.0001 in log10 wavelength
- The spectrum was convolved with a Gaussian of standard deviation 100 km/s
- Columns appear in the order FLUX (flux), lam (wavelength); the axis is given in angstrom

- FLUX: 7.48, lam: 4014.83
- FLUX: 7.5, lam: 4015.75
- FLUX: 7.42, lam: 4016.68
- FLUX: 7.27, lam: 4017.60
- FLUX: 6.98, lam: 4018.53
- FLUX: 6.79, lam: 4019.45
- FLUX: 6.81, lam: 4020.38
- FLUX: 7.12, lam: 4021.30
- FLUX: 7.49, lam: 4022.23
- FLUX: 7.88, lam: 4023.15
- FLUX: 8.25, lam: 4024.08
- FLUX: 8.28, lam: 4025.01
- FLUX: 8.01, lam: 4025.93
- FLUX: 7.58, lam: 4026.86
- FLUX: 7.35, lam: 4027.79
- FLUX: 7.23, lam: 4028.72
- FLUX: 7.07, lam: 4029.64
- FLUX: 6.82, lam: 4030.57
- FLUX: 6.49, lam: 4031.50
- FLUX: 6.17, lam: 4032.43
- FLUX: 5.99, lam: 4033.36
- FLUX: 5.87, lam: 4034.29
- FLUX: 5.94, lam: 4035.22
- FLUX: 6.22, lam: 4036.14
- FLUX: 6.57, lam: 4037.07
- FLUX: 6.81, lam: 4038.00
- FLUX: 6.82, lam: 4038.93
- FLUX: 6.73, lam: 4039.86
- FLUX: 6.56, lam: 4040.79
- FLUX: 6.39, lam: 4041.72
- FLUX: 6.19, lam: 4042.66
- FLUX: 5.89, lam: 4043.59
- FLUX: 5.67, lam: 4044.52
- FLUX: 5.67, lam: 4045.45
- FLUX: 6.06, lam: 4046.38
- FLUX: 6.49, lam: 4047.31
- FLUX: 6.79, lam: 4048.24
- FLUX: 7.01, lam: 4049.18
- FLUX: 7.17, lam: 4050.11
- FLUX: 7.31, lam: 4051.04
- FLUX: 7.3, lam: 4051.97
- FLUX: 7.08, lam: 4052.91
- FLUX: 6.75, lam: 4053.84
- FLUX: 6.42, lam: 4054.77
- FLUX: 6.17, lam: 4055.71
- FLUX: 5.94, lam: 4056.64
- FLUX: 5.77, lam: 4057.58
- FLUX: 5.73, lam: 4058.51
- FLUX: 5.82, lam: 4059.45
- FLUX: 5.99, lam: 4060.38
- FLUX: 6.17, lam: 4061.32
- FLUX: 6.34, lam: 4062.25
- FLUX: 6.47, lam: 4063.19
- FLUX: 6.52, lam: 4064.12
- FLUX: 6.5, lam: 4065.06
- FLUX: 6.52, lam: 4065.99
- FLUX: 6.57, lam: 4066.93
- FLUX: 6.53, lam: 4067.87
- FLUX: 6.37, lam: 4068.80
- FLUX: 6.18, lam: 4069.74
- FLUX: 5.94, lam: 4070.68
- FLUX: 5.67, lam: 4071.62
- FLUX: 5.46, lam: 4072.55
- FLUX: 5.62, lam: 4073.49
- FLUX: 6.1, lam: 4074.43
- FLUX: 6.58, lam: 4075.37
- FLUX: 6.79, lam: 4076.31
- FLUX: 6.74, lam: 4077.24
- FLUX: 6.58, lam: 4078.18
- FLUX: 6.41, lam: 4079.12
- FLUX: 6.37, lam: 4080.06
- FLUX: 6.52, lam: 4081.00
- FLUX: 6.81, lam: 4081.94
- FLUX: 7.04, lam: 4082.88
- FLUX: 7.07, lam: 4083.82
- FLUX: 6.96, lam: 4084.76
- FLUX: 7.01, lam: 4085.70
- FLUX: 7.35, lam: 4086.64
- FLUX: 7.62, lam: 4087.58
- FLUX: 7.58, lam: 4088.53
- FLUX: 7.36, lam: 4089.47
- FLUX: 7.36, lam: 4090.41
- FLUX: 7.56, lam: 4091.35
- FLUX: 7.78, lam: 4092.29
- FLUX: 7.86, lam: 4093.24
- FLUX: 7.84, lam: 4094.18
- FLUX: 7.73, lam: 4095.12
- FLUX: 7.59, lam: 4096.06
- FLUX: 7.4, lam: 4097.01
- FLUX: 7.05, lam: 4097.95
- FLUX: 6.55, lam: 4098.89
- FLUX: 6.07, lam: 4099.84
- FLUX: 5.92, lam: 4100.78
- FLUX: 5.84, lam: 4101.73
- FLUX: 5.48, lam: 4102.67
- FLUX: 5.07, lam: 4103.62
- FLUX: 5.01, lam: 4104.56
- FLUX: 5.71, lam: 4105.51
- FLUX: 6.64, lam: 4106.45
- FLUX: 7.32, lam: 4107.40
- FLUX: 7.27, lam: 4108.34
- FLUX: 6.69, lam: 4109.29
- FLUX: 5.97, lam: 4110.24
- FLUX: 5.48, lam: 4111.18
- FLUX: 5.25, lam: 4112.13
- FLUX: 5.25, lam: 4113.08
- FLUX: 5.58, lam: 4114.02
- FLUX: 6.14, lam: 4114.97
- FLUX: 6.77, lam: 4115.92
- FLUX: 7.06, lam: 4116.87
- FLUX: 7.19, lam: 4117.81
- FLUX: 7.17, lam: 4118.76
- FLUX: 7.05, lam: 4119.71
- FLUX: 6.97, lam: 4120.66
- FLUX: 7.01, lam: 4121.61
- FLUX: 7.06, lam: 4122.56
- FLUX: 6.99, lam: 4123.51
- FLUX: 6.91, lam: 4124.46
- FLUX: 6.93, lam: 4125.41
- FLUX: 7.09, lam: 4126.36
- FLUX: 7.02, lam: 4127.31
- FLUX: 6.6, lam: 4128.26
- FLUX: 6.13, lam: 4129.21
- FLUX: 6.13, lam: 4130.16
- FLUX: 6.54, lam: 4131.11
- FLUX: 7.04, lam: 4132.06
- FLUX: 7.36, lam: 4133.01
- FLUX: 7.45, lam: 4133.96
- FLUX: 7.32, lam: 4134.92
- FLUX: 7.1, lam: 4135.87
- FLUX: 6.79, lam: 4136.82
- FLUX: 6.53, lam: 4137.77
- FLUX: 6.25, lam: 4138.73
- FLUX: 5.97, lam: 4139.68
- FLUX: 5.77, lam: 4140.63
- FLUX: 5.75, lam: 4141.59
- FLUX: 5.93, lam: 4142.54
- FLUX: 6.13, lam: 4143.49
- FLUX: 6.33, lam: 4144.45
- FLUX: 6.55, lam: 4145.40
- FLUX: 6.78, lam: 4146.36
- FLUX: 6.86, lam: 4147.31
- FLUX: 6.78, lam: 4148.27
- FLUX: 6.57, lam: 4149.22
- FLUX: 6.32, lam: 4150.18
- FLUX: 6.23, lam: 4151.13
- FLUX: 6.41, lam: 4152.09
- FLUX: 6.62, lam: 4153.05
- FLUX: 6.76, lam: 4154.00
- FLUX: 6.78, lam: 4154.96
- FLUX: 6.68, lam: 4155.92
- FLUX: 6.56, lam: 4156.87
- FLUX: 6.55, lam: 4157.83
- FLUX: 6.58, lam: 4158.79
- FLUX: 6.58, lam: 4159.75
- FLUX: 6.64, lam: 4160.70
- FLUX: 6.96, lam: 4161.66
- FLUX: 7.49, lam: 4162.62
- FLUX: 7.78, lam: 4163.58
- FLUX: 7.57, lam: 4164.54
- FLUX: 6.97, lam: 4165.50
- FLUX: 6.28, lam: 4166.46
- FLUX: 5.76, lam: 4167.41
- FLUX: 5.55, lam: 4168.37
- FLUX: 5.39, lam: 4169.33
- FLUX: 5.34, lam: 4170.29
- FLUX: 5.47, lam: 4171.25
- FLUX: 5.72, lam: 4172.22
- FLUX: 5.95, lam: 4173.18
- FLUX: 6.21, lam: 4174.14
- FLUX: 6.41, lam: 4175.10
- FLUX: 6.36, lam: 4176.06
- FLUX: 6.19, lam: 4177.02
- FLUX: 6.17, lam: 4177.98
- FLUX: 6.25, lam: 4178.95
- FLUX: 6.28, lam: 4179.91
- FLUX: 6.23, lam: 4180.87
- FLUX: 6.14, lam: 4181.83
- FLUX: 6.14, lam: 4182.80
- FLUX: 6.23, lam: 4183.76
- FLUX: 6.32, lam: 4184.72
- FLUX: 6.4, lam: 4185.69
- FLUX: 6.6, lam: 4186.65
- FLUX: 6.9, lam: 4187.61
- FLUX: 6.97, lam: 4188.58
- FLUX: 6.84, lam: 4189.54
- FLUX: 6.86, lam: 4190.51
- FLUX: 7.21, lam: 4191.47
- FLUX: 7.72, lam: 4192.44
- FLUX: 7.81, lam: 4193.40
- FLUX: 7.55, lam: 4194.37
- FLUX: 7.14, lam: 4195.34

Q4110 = -1.2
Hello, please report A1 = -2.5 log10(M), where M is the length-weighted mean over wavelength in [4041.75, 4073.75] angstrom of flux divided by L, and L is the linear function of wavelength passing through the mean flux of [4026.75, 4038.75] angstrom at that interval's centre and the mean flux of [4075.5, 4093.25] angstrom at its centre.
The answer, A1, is 0.09 mag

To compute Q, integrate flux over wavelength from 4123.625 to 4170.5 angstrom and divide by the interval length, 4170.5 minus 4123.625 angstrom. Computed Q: 6.59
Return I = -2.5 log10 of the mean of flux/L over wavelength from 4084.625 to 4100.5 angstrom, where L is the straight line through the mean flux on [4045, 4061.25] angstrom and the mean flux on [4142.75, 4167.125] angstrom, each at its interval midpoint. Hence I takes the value -0.124 mag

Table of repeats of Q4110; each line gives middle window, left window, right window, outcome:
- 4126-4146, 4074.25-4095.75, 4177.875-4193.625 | 0.9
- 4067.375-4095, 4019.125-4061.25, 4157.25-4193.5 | -0.8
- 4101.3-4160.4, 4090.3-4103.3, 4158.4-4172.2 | 1.7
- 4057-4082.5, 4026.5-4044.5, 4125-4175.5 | 1.0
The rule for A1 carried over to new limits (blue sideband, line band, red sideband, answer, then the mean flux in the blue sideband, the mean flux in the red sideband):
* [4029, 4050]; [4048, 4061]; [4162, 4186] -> -0.02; 6.4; 6.27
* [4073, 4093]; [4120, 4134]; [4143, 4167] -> -0.01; 6.92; 6.71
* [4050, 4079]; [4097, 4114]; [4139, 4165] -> 0.07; 6.35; 6.59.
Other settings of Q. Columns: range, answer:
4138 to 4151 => 6.31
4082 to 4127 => 6.76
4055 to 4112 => 6.53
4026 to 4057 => 6.58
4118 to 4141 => 6.81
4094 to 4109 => 6.51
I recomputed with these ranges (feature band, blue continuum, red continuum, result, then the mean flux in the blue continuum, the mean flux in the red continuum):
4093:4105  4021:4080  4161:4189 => -0.013 mag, 6.55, 6.35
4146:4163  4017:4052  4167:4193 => -0.048 mag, 6.81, 6.29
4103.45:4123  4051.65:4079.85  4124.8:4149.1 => 0.020 mag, 6.3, 6.61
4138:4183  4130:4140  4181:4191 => 0.051 mag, 6.8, 6.53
